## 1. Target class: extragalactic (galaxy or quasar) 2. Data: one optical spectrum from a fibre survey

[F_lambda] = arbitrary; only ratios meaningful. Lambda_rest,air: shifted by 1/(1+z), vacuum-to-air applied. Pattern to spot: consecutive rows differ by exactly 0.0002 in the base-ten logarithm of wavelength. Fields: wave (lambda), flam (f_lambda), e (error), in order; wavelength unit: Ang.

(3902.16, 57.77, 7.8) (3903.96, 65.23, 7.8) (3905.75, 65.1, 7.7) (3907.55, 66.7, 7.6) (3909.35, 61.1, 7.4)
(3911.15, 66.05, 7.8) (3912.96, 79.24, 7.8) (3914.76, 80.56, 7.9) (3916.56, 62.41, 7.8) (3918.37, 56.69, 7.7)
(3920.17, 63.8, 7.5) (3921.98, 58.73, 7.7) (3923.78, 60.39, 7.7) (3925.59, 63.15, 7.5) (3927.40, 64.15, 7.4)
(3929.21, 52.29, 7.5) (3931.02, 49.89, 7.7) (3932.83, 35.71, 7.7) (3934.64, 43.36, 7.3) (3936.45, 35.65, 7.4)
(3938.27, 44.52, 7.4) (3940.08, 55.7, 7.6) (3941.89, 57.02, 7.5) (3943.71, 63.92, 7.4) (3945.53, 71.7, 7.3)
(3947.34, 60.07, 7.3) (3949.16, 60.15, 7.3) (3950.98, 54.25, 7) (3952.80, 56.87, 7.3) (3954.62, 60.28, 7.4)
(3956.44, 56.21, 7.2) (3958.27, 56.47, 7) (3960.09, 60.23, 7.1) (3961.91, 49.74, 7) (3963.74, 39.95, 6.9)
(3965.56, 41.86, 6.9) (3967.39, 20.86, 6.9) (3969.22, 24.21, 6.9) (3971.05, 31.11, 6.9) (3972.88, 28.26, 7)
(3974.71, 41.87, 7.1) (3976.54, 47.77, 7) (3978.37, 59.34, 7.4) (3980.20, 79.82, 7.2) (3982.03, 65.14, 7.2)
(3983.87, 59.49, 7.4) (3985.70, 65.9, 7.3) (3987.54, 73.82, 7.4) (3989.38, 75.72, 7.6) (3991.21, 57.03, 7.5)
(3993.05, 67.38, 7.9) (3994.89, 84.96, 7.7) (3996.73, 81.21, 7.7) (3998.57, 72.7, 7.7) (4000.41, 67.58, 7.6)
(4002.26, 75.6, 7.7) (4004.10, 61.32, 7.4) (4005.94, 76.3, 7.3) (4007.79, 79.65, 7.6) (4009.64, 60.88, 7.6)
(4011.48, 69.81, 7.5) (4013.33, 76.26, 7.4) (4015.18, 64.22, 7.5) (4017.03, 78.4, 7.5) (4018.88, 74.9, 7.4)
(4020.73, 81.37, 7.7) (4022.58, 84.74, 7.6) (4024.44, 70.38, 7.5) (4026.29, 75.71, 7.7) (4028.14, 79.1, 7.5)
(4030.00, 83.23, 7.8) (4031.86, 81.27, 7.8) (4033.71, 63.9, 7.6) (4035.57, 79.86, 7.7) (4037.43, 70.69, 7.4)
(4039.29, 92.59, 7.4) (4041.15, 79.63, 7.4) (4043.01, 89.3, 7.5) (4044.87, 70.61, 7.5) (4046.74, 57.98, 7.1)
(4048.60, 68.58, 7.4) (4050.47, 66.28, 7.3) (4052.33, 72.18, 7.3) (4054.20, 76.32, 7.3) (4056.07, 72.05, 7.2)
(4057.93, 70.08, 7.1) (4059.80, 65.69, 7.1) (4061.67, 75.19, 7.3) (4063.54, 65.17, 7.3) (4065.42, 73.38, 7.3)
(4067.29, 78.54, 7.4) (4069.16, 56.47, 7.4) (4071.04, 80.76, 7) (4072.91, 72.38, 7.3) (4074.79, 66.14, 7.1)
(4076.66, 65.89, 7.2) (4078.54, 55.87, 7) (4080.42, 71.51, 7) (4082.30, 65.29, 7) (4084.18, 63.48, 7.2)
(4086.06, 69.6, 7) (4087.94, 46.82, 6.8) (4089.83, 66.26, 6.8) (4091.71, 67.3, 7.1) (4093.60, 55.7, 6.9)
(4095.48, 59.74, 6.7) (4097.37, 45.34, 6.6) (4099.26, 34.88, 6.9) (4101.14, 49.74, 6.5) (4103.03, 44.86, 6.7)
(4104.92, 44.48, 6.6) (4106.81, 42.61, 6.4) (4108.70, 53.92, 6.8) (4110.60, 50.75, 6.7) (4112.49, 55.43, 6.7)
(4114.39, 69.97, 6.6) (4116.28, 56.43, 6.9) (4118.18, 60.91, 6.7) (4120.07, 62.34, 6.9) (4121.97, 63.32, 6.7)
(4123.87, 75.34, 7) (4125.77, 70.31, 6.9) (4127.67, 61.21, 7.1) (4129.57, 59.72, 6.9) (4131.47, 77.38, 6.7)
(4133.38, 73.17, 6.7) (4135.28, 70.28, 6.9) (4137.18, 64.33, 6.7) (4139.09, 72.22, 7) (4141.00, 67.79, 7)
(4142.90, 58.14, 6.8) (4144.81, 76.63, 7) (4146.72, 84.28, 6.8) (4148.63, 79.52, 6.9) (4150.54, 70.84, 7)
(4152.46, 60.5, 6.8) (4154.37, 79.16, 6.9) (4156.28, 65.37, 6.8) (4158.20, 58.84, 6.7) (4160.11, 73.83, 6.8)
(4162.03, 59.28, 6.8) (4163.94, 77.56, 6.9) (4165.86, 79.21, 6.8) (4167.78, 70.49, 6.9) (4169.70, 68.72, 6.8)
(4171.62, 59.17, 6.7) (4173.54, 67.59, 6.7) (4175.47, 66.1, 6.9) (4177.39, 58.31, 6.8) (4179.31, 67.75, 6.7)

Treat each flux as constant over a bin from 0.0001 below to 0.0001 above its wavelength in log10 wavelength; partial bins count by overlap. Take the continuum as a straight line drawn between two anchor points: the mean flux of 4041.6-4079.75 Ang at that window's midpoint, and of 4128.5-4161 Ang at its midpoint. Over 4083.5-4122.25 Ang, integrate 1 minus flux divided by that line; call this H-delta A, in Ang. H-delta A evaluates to 8.2 Ang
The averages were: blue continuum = 70.1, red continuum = 70.1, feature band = 55.2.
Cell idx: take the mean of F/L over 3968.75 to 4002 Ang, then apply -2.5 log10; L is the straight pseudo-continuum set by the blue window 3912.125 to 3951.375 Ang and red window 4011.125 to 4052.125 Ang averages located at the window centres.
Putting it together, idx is 0.112 mag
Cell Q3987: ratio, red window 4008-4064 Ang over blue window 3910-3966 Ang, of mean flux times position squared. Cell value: 1.4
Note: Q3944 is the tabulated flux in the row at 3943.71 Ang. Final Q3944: 63.92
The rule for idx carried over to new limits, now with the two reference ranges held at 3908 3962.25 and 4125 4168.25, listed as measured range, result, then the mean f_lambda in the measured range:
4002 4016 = -0.13 mag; 70.3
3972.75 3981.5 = 0.12 mag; 54.2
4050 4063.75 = -0.09 mag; 70.8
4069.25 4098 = 0.05 mag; 63.4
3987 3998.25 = -0.19 mag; 73.3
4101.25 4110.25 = 0.40 mag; 47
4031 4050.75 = -0.17 mag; 74.9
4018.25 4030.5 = -0.23 mag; 78.4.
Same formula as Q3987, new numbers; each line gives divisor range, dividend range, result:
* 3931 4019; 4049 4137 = 1.14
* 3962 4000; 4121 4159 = 1.34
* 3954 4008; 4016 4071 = 1.31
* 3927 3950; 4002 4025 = 1.43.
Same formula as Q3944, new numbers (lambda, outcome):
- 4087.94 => 46.82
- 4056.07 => 72.05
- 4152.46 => 60.5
